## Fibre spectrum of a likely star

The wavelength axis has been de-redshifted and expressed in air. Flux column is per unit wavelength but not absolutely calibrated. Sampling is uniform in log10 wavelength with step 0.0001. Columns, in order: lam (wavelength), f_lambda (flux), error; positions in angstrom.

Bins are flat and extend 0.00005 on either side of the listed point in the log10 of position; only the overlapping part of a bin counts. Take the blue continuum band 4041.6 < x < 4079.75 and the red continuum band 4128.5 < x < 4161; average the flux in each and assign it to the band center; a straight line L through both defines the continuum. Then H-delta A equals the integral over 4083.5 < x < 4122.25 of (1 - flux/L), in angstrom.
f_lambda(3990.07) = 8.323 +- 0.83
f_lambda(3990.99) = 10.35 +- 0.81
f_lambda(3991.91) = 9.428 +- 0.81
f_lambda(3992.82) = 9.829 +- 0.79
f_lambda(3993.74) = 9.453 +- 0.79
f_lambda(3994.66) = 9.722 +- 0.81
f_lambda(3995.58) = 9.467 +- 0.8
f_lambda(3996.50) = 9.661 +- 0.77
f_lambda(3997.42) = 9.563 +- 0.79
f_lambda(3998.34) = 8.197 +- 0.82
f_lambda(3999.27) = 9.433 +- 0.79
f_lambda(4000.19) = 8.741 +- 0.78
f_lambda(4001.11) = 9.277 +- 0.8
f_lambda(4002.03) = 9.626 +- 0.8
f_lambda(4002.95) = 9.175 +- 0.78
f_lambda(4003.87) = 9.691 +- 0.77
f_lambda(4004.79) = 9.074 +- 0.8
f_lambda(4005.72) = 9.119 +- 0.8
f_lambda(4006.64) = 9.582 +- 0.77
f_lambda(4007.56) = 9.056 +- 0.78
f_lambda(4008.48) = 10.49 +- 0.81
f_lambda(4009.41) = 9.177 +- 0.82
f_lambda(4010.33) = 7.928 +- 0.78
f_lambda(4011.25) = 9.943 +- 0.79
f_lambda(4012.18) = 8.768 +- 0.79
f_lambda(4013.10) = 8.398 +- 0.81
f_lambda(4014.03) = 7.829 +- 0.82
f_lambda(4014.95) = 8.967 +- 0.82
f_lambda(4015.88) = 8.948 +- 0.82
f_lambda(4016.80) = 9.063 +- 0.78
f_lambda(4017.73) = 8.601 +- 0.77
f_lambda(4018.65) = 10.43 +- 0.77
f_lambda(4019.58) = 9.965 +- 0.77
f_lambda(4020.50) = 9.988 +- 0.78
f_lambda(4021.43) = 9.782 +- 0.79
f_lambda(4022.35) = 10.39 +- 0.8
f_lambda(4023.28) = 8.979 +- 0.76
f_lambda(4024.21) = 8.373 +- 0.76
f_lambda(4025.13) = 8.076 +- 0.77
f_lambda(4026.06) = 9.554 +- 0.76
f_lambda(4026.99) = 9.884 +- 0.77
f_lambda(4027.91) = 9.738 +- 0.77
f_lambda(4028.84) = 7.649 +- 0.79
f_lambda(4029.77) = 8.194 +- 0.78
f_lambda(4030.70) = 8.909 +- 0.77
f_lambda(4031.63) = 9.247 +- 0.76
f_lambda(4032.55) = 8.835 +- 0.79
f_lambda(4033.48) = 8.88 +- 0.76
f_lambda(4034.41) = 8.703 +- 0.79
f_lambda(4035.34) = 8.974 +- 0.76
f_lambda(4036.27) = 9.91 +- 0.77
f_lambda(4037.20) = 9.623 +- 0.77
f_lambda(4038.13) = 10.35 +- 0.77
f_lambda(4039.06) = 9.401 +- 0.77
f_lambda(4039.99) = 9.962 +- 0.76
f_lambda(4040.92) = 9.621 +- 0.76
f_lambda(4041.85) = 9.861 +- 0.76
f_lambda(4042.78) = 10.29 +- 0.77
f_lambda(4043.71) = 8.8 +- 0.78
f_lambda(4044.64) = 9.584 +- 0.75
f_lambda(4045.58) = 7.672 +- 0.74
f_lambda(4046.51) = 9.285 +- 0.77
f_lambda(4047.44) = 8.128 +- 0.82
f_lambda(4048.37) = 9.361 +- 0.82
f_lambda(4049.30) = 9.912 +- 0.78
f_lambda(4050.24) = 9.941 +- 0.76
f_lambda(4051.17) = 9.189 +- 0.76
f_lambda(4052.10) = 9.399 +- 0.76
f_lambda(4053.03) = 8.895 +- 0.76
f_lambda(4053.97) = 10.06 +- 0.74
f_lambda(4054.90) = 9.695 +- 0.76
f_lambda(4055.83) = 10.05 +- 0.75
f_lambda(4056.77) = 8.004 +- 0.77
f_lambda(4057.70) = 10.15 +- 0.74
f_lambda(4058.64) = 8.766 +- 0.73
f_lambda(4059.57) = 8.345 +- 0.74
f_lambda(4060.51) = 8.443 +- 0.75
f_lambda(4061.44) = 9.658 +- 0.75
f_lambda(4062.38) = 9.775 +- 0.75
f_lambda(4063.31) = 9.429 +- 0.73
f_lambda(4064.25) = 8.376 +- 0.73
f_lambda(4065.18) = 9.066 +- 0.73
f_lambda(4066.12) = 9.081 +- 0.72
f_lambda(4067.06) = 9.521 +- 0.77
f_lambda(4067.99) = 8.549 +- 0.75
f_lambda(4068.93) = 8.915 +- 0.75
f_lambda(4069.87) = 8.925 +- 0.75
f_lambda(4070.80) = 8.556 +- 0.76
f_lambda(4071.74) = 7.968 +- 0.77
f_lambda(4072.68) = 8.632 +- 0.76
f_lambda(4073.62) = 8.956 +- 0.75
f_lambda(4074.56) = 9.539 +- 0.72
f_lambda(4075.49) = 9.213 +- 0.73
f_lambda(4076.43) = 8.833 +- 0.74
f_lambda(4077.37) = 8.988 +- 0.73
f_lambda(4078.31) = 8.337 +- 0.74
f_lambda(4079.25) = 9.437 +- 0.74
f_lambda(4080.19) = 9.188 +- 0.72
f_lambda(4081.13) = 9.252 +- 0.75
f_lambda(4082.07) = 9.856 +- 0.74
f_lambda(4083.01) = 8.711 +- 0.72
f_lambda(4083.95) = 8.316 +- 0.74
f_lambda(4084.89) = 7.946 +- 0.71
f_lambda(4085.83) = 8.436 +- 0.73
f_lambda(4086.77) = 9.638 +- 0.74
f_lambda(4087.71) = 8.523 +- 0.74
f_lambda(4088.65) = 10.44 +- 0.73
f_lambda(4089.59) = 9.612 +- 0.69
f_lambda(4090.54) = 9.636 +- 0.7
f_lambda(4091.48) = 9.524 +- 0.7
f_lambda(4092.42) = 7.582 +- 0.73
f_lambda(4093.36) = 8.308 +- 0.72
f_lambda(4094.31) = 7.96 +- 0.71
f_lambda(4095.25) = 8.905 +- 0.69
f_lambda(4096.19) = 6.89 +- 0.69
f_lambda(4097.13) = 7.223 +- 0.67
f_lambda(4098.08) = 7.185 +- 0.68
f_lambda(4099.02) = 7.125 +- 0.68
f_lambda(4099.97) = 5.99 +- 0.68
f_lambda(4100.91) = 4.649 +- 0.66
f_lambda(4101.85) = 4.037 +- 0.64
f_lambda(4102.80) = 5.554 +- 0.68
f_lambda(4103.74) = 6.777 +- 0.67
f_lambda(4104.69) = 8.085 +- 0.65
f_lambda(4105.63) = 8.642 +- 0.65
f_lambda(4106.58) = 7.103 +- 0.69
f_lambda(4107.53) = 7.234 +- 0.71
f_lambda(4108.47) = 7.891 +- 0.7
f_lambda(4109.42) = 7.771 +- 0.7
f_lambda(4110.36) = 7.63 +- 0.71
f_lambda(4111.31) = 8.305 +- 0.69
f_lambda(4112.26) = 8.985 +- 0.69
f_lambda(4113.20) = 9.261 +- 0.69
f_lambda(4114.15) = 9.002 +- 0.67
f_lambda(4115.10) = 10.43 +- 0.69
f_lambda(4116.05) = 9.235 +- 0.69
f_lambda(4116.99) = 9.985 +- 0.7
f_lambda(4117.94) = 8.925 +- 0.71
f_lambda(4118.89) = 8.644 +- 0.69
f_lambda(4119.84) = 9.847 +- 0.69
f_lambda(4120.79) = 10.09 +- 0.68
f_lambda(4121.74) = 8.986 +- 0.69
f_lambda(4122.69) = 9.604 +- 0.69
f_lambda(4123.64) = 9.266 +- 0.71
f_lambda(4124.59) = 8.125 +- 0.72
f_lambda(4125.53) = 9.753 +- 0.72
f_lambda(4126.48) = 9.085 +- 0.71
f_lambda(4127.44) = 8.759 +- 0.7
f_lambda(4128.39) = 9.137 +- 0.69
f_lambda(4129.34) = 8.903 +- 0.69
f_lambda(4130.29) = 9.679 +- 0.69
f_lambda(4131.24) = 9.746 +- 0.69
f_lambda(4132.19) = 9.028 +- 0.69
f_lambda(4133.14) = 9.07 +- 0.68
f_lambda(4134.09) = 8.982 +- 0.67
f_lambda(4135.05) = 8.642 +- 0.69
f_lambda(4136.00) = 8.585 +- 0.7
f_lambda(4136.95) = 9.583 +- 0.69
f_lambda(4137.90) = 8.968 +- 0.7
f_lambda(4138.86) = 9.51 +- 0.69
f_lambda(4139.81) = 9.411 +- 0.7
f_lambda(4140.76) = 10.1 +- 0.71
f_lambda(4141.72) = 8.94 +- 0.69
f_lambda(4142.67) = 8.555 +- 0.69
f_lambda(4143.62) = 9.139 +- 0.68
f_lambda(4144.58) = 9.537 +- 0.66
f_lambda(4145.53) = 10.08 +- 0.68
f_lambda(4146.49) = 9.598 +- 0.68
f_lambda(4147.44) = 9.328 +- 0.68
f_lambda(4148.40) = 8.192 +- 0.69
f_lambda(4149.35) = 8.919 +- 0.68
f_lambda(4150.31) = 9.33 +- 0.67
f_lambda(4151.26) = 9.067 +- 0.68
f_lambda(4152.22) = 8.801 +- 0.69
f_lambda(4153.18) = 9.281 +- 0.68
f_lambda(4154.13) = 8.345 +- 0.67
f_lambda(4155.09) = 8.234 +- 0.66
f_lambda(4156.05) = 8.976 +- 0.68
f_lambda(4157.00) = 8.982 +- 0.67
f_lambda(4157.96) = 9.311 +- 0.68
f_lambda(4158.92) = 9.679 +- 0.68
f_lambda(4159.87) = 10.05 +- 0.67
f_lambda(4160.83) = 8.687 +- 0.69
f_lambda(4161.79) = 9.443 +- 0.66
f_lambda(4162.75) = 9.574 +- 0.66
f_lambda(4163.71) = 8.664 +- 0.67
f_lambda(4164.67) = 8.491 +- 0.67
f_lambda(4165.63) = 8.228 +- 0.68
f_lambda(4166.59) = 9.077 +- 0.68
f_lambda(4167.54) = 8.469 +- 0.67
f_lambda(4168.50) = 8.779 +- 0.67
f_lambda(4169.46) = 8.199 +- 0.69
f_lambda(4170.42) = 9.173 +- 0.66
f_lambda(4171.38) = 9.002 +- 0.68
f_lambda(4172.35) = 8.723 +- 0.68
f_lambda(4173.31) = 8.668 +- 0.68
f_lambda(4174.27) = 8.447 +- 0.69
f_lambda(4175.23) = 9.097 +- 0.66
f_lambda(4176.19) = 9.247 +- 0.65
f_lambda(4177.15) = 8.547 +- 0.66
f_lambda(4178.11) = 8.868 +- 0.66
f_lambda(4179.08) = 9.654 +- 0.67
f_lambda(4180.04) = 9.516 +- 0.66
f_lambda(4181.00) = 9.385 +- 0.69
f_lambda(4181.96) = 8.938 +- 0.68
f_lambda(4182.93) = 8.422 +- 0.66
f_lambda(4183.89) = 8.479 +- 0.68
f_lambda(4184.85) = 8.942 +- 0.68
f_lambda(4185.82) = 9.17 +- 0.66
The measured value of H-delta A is 3.9 angstrom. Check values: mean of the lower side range 9.11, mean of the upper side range 9.16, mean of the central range 8.2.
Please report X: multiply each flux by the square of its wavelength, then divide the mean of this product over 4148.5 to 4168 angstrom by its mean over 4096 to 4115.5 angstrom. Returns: 1.2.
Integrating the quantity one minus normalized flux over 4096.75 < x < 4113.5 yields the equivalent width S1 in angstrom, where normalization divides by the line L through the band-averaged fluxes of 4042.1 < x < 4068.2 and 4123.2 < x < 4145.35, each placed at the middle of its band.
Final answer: 3.7 angstrom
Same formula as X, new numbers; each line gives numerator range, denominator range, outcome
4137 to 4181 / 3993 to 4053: 1.05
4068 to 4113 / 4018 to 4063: 0.90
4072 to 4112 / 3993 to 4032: 0.92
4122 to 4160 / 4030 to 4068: 1.03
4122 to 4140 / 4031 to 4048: 1.03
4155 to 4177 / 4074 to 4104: 1.13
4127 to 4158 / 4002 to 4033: 1.06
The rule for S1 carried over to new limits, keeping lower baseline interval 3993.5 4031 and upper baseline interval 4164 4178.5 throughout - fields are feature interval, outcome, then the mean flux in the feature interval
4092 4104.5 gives 3.0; 6.81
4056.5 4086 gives 0.3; 8.92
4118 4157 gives -1.4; 9.14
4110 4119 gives -0.2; 9.07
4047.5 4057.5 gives -0.4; 9.42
